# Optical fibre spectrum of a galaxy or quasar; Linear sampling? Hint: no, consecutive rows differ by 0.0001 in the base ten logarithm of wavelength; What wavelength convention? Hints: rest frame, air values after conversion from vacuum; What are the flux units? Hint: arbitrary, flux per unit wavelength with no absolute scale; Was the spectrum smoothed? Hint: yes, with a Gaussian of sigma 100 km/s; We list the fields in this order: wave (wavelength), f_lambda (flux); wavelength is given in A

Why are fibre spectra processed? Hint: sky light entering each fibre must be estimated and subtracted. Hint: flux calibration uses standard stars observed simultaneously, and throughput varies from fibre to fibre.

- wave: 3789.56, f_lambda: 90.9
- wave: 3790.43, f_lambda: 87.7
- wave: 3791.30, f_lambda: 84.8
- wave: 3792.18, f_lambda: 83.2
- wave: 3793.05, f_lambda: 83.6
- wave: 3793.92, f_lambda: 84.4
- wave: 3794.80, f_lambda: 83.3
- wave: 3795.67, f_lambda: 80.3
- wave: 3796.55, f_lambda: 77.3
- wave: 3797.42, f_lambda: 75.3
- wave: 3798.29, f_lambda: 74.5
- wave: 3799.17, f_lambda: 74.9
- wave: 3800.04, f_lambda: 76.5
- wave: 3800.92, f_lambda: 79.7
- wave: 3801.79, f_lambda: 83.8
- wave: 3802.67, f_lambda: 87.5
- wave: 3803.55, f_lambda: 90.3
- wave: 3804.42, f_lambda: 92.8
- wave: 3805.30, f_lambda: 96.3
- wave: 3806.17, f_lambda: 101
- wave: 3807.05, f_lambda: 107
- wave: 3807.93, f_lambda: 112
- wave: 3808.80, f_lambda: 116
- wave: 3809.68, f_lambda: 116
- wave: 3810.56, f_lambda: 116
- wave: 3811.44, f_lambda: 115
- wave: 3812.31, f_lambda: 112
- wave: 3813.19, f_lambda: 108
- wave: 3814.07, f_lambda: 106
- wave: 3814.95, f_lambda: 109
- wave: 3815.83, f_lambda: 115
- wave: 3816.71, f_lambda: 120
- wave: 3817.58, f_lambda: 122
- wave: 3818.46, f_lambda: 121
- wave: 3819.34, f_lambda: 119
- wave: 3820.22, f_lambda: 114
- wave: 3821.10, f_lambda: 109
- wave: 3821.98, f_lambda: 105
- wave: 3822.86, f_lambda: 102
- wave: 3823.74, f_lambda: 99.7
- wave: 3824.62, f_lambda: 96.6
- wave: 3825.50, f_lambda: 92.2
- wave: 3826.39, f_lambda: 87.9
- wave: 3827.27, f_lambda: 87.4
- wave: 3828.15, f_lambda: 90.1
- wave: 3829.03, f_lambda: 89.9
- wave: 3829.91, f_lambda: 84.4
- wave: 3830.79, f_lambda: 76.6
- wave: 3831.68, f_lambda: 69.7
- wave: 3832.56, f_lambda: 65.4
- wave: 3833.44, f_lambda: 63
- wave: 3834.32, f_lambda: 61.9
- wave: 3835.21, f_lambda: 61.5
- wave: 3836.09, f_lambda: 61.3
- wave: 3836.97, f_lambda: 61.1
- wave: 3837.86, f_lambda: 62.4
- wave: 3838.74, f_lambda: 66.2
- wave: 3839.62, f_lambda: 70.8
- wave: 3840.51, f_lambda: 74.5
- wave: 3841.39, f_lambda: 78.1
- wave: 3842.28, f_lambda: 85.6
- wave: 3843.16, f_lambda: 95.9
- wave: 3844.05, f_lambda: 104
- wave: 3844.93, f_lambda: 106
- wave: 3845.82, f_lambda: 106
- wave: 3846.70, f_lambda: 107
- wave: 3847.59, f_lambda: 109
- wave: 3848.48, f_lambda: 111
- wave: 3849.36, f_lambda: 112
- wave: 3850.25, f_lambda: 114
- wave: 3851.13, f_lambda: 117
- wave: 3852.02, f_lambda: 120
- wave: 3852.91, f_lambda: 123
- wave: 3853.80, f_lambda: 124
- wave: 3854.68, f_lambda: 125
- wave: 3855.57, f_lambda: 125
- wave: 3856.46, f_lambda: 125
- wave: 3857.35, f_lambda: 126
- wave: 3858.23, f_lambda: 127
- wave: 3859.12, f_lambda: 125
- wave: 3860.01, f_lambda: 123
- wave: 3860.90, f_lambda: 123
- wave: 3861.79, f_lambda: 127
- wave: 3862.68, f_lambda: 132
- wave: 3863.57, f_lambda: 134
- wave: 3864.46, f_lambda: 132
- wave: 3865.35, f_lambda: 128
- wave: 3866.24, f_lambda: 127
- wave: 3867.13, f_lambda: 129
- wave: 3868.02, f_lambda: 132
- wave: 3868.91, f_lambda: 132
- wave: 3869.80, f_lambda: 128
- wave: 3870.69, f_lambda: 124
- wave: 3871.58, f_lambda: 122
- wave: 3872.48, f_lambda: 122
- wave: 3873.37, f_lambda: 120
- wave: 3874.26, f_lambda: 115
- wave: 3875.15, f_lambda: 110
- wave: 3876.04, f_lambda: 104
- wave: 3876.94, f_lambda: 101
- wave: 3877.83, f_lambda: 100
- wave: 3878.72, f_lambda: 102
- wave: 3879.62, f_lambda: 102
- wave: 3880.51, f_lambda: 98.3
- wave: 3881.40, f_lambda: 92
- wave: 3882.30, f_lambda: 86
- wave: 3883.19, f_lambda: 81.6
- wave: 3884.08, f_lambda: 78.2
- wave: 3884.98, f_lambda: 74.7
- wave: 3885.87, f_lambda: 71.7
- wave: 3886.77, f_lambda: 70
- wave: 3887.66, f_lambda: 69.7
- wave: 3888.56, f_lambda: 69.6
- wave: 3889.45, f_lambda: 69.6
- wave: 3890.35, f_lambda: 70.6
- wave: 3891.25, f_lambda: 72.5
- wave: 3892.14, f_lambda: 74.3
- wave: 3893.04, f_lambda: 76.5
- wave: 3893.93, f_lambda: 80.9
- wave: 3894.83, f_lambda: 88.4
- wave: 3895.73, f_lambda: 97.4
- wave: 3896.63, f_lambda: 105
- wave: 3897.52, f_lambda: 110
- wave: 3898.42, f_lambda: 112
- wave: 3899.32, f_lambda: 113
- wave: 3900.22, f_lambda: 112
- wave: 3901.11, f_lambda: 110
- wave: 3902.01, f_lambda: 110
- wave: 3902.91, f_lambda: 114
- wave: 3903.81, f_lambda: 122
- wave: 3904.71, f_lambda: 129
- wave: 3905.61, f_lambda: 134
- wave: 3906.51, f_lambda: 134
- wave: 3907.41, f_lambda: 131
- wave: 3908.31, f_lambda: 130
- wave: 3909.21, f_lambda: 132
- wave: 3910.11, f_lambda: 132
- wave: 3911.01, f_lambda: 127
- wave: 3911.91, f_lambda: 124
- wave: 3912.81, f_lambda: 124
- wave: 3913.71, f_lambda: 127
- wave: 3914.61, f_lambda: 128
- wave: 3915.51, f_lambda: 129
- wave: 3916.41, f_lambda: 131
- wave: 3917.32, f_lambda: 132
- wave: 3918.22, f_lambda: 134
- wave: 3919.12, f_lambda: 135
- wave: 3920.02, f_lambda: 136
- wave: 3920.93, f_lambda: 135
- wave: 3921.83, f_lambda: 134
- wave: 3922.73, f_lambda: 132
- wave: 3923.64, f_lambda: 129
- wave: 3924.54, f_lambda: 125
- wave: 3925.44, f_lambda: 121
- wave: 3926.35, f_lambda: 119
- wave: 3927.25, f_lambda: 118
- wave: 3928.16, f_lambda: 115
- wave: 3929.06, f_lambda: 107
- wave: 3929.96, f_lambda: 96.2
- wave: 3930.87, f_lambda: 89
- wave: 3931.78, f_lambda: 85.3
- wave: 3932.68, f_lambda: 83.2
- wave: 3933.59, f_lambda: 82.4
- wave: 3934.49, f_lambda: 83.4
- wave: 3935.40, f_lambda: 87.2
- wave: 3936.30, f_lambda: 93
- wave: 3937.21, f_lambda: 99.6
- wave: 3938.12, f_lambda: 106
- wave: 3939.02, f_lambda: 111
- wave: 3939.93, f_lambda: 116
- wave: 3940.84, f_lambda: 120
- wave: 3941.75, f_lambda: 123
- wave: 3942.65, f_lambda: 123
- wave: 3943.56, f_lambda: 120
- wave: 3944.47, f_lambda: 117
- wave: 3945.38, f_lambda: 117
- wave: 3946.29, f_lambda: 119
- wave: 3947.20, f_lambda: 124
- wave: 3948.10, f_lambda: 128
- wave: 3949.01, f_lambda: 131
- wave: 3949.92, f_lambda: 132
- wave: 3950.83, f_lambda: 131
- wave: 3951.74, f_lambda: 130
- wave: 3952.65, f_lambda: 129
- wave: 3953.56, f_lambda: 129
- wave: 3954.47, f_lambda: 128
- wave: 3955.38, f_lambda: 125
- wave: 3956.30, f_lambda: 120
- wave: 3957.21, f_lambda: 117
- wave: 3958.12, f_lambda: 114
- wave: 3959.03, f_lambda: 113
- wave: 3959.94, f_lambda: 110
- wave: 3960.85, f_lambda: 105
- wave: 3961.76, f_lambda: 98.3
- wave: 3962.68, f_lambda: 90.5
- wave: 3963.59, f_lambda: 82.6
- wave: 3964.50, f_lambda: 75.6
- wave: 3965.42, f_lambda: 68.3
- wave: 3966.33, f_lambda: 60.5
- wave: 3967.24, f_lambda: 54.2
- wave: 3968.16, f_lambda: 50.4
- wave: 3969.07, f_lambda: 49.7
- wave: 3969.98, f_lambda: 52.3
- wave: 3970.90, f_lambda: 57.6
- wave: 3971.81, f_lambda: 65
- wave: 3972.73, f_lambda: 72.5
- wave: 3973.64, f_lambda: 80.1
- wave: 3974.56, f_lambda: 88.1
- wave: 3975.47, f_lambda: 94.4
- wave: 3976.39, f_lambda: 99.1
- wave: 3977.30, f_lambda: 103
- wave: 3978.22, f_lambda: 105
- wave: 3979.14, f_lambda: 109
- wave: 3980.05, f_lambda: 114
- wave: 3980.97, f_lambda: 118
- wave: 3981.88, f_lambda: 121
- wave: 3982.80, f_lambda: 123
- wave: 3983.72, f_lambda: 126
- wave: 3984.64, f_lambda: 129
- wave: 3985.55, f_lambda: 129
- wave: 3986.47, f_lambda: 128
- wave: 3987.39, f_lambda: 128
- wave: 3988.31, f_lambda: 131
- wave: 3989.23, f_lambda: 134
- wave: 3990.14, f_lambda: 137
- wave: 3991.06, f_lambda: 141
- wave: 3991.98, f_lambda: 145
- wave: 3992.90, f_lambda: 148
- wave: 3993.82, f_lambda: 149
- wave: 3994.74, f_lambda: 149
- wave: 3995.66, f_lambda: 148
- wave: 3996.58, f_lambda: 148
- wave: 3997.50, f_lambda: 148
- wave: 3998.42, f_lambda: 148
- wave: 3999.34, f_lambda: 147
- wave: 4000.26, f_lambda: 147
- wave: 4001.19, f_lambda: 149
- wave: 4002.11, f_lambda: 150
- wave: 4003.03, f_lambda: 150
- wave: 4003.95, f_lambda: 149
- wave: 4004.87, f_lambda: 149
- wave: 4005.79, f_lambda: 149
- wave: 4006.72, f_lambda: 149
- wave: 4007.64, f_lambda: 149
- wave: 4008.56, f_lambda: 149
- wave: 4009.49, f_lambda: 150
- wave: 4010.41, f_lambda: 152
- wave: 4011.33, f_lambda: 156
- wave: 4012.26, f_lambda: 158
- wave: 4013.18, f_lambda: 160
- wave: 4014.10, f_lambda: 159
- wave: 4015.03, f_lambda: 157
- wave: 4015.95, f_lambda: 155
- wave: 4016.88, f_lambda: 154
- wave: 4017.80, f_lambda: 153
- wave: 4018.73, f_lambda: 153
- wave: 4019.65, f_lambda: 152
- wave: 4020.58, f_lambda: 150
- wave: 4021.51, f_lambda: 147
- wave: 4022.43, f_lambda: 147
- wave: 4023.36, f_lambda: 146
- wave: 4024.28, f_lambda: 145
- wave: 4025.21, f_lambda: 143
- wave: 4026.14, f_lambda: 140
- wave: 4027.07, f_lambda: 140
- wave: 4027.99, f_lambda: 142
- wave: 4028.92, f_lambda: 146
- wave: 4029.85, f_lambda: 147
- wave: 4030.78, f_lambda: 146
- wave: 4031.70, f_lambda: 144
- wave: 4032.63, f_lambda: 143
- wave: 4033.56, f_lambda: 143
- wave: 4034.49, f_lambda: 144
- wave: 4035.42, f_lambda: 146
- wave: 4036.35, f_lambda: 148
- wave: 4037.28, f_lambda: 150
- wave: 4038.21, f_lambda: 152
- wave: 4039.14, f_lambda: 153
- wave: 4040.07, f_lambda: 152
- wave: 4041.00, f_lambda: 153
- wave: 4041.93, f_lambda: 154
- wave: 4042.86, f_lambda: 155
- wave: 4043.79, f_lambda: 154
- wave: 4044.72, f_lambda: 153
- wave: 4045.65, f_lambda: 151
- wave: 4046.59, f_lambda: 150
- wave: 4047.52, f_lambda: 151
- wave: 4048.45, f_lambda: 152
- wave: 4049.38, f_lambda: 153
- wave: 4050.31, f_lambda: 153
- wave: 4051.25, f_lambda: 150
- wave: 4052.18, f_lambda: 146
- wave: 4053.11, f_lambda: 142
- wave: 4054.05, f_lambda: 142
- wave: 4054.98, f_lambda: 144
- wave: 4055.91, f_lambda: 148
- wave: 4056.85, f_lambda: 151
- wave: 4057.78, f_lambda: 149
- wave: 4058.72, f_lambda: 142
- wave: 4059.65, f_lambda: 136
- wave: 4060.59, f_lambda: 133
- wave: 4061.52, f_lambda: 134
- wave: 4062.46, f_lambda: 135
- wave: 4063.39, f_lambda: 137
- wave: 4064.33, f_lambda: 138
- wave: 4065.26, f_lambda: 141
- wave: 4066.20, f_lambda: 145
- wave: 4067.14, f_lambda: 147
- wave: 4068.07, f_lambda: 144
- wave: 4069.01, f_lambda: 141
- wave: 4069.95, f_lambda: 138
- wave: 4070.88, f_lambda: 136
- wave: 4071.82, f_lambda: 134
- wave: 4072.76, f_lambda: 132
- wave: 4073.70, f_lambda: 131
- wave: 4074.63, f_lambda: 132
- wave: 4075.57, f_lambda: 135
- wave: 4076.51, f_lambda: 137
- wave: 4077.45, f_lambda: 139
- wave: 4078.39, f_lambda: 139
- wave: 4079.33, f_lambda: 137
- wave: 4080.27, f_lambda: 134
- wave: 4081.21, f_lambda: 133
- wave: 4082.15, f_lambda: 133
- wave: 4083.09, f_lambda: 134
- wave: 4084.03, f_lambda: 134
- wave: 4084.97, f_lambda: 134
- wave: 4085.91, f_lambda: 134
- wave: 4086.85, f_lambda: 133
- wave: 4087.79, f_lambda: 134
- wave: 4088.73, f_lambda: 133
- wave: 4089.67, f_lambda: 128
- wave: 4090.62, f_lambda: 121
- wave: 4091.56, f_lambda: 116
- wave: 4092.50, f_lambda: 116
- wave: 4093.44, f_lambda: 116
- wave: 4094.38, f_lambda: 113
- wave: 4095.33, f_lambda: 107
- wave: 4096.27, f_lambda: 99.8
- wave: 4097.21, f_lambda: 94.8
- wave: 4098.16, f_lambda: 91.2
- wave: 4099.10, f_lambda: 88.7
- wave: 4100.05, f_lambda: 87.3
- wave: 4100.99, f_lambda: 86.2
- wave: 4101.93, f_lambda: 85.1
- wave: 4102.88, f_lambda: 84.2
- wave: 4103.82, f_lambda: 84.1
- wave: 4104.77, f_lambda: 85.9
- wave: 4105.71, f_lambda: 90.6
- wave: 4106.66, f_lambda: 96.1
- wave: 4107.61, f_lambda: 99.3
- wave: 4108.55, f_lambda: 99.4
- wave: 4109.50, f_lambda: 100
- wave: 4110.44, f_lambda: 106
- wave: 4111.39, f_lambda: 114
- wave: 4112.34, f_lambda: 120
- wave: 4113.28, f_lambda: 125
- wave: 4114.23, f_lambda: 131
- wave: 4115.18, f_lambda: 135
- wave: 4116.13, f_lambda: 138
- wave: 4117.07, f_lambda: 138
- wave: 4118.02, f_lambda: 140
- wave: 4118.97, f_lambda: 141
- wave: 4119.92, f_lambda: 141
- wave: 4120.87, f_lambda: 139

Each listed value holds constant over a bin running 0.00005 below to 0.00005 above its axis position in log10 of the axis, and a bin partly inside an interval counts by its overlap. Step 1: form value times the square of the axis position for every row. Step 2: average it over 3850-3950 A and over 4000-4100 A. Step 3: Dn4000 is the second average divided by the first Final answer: 1.35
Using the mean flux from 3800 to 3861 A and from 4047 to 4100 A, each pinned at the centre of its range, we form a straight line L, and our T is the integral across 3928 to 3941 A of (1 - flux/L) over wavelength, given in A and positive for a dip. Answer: 1.90 A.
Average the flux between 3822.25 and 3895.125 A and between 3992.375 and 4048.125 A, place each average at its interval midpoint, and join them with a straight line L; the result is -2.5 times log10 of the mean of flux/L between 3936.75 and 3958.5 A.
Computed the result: 0.05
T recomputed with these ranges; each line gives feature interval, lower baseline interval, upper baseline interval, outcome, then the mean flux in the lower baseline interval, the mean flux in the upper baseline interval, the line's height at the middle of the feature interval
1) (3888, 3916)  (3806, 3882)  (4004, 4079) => 2.05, 106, 146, 118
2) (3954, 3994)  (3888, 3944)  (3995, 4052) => 8.58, 111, 150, 132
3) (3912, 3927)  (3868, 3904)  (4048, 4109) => -3.81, 98.1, 126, 103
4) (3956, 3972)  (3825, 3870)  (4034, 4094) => 5.27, 103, 140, 123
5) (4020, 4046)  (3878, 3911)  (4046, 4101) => -4.72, 99.2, 132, 125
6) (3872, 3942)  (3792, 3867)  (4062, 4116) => -0.64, 100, 121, 106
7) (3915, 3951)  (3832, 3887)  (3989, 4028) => 2.79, 104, 149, 126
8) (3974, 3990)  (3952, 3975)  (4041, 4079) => -2.63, 89.7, 143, 100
